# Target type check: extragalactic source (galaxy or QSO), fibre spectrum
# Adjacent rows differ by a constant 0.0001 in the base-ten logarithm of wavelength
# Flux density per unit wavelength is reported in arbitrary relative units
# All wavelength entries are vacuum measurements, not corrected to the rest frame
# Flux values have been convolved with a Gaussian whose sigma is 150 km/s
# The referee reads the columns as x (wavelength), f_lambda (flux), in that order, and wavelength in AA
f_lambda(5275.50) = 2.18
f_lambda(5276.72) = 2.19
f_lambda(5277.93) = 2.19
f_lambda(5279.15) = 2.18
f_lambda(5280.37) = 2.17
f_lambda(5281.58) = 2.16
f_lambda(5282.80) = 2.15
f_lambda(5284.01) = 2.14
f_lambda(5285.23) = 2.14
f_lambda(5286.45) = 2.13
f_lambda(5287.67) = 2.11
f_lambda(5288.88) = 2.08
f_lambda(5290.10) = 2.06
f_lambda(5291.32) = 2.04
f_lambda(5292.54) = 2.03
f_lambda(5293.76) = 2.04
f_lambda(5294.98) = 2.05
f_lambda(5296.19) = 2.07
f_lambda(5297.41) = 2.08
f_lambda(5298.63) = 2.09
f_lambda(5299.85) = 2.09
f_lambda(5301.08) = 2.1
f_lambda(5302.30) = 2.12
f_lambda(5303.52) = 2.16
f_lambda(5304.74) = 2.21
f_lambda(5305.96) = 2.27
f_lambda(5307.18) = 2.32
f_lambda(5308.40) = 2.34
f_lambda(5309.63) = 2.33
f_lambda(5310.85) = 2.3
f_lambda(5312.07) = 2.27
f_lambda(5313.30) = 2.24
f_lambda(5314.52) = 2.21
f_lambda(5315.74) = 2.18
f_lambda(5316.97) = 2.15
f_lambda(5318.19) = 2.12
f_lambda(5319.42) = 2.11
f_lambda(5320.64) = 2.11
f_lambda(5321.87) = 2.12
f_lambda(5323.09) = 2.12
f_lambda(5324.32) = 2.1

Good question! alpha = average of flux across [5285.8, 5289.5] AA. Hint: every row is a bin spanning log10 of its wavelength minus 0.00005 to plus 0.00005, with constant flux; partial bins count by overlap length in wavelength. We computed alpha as 2.11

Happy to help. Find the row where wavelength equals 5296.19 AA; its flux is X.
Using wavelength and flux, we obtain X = 2.07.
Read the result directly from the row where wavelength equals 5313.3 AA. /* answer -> 2.24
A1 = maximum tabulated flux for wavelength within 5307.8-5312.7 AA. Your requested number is 2.34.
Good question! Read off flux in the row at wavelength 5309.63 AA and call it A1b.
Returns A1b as 2.33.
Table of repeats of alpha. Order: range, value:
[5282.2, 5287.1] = 2.14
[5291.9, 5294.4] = 2.03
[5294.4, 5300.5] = 2.08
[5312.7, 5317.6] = 2.2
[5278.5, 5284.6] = 2.16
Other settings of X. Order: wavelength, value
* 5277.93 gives 2.19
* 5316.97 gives 2.15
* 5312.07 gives 2.27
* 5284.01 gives 2.14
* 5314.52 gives 2.21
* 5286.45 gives 2.13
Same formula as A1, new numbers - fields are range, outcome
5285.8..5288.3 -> 2.13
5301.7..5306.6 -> 2.27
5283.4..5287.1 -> 2.14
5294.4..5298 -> 2.08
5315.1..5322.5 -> 2.18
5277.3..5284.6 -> 2.19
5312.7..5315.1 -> 2.24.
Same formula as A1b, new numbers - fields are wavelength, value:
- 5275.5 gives 2.18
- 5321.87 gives 2.12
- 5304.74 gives 2.21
